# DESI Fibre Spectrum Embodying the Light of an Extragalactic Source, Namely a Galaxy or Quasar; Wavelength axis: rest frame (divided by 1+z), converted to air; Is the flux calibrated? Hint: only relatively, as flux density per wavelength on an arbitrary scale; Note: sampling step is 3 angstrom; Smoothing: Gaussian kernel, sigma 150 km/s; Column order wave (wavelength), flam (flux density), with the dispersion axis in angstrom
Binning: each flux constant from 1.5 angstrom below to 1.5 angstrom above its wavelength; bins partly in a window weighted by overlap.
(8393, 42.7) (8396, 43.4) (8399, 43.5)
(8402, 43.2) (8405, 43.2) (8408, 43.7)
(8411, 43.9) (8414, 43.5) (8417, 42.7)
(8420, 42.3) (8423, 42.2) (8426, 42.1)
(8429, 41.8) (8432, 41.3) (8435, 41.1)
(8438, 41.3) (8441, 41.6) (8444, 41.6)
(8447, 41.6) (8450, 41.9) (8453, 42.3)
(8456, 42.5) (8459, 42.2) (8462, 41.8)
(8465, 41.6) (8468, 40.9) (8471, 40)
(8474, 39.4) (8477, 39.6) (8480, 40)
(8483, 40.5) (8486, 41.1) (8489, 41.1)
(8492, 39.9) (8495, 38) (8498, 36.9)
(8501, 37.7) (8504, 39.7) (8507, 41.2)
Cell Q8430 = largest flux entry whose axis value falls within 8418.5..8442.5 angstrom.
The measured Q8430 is 42.3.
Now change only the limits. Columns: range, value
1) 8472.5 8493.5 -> 41.1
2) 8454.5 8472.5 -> 42.5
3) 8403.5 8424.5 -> 43.9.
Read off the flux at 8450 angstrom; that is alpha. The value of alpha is 41.9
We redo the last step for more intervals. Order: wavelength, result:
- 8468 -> 40.9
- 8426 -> 42.1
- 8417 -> 42.7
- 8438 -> 41.3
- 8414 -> 43.5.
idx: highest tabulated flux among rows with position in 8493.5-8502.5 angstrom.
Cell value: 38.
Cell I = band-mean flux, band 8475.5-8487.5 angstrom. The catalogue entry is 40.3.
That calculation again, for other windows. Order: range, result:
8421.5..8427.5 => 42.2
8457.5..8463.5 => 42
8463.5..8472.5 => 40.8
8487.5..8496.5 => 39.7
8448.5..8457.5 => 42.2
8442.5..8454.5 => 41.9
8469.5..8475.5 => 39.7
